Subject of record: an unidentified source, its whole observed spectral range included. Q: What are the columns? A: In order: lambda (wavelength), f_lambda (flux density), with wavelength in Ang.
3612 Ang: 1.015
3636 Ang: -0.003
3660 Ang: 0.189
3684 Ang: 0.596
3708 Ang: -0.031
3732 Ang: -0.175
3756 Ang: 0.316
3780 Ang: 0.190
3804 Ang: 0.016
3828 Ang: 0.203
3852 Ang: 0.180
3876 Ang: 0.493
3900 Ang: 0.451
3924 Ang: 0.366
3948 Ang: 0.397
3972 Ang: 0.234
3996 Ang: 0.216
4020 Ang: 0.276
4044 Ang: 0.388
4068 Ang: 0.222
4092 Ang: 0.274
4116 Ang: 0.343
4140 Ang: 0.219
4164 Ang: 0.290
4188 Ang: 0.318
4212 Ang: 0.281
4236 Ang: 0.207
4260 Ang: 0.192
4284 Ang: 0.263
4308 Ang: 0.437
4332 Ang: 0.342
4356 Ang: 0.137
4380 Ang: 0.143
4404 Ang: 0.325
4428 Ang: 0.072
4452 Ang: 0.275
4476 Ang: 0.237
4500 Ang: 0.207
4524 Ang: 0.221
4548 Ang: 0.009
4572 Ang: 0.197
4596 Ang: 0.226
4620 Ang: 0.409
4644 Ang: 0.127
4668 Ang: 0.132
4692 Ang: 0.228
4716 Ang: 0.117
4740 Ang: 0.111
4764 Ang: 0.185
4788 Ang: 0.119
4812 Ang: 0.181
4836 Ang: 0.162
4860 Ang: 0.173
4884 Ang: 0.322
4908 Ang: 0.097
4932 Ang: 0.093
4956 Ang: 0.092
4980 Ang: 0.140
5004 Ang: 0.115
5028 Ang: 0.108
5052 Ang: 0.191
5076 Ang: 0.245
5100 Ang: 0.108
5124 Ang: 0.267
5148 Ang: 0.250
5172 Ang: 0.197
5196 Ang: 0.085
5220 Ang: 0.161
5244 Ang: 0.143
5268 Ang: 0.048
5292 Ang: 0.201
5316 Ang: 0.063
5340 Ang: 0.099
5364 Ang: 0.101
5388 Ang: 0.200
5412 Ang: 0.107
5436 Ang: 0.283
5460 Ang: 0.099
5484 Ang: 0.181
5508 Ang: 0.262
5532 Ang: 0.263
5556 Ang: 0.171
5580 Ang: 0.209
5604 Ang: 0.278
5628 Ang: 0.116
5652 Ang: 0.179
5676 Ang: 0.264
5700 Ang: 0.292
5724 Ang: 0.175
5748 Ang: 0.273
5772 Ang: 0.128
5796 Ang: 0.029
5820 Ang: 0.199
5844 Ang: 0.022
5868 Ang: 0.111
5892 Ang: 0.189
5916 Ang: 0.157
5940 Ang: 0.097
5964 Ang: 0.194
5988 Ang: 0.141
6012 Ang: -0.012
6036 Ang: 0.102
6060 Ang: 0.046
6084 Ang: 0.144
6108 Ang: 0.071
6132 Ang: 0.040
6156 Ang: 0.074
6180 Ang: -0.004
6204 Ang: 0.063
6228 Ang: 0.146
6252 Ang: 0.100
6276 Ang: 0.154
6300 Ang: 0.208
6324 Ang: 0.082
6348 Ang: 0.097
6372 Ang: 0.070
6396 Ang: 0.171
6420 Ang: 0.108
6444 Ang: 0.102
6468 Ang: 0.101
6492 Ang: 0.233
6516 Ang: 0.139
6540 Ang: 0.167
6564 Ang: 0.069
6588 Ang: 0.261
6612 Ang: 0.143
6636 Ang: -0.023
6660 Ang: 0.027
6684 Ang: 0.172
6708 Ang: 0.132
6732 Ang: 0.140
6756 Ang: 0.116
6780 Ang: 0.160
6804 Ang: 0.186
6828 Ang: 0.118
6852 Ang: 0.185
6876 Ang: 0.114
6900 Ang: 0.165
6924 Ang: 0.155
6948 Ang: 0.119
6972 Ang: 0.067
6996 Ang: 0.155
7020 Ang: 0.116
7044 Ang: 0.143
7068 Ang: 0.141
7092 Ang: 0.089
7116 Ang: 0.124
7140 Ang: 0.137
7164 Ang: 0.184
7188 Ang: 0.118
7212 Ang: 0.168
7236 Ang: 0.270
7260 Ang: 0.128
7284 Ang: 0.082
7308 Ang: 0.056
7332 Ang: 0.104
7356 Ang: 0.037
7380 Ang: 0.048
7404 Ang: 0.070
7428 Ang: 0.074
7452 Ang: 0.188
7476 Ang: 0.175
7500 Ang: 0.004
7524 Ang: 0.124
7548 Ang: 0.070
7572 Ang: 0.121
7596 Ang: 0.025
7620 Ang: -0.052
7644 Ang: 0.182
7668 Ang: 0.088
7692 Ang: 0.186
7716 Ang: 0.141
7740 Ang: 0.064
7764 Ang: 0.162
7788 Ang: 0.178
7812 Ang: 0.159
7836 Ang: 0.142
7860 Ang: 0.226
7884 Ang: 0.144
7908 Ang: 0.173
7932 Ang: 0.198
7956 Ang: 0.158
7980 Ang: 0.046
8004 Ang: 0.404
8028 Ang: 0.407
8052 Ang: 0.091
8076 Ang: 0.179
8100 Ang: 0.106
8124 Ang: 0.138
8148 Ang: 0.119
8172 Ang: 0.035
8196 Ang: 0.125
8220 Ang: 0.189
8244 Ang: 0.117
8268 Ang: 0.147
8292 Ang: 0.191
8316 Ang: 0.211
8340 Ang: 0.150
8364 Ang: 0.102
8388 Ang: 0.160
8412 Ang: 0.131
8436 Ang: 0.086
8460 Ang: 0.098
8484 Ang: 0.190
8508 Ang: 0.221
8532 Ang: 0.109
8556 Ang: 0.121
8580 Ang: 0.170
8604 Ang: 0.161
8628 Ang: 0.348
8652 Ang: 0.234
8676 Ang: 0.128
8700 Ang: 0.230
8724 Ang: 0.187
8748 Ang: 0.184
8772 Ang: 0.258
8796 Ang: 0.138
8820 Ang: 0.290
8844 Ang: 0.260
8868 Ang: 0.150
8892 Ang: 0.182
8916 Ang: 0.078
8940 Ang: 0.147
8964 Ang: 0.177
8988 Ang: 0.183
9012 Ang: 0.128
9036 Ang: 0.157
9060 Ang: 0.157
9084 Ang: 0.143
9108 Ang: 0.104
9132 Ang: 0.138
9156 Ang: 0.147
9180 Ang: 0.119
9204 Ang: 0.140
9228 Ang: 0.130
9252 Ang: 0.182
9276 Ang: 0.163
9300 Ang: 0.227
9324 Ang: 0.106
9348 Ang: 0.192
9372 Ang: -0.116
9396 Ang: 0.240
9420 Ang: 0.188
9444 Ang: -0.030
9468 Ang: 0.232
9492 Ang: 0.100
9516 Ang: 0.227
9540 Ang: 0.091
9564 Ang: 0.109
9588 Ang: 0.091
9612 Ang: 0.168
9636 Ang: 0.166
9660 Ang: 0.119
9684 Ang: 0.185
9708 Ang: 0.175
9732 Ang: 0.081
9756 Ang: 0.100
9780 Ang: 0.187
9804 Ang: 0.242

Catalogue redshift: 1.150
